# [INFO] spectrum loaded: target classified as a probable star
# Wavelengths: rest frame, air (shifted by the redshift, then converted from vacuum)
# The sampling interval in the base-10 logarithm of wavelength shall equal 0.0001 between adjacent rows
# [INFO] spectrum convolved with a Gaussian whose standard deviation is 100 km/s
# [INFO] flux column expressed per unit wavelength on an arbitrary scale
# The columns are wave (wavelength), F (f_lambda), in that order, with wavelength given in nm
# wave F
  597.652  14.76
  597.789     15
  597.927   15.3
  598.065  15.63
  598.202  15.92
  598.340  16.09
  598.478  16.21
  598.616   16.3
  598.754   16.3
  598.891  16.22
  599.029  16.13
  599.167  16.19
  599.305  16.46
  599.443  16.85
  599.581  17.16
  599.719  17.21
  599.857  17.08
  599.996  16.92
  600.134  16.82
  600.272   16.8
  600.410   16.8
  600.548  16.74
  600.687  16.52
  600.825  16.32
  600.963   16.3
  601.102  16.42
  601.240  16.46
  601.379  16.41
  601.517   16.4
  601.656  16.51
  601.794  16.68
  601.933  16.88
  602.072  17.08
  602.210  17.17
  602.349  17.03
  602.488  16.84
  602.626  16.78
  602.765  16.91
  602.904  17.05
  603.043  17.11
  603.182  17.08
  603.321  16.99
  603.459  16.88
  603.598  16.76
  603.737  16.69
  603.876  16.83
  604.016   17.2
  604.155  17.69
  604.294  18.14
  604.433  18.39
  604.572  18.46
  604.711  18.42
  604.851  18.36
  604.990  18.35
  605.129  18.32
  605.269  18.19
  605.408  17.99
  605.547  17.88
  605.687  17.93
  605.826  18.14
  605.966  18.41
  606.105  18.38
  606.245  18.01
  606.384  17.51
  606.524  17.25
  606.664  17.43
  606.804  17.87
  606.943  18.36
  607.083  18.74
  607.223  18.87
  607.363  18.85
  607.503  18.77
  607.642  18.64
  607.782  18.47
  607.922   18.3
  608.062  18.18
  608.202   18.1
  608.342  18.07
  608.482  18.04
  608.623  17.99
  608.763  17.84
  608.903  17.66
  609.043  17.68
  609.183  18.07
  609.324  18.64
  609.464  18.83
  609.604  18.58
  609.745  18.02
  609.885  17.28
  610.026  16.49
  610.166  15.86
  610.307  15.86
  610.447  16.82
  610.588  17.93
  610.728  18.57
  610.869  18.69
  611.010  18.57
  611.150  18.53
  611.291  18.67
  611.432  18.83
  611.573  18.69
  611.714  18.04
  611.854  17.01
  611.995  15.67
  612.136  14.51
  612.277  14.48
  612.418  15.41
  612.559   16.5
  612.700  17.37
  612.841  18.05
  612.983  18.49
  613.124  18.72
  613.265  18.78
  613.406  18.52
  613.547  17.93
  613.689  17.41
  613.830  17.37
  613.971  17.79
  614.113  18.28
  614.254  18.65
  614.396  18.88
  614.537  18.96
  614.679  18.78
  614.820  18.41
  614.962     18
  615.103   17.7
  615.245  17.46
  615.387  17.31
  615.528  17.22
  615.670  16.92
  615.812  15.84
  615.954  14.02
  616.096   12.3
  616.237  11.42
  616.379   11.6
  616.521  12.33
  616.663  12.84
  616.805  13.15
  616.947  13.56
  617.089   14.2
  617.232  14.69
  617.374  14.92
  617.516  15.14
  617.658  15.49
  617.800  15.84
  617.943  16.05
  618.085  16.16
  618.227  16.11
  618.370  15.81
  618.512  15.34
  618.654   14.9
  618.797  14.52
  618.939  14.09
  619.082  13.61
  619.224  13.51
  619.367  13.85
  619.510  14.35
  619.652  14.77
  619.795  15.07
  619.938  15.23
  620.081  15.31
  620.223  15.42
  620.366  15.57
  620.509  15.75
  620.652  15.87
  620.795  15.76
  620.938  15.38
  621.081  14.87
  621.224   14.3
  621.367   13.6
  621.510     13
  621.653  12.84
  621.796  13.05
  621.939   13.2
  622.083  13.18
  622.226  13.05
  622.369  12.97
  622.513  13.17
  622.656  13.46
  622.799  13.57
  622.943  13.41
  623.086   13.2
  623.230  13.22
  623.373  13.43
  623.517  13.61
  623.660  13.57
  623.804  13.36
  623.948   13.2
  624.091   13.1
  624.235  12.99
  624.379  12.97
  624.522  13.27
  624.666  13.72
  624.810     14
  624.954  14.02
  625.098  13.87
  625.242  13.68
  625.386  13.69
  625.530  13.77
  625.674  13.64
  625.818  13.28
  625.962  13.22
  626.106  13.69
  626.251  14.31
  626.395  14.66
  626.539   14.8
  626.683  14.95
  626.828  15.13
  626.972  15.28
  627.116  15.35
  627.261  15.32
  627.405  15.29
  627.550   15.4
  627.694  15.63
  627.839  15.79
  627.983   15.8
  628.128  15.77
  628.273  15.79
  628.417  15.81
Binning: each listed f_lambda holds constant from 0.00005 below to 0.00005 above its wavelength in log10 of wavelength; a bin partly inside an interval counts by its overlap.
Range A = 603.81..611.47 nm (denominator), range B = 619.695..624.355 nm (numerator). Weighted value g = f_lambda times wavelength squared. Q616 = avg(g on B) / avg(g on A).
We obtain 0.81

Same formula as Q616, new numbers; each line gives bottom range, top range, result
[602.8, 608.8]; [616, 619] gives 0.83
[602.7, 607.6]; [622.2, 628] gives 0.84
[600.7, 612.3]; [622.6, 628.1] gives 0.85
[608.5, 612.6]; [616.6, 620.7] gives 0.87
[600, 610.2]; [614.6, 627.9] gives 0.87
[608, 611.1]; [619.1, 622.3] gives 0.84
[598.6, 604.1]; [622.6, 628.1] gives 0.91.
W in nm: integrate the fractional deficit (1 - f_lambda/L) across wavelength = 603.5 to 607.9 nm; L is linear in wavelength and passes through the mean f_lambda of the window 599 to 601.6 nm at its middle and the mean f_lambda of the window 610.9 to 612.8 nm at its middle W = -0.30 nm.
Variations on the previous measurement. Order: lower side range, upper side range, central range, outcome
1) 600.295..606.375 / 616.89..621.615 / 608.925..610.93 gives -0.17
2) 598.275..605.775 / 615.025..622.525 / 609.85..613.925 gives -0.47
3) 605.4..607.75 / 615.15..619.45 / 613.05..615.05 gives -0.33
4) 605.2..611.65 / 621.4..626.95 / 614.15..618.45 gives 0.04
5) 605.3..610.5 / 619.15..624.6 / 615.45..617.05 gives 0.18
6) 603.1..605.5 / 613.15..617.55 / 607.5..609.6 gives -0.14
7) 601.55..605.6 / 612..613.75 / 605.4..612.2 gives -0.26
